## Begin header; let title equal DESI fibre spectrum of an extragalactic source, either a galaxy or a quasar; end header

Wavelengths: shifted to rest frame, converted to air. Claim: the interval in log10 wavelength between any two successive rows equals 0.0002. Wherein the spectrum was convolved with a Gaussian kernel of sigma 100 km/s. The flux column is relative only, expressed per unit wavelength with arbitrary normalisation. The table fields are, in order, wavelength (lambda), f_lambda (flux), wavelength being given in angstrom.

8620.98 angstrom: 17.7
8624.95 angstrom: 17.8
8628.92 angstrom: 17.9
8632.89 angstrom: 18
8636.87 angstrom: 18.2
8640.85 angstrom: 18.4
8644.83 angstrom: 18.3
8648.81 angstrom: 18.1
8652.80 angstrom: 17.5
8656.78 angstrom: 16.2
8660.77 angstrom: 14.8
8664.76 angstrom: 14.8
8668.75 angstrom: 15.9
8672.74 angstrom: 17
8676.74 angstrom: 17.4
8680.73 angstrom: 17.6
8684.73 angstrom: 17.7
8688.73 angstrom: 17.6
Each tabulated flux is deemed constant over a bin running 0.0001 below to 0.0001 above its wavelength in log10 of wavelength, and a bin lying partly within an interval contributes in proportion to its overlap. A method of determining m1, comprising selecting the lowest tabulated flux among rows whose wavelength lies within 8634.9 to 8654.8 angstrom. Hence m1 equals 17.5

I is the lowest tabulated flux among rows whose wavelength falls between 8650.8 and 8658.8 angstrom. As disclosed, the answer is 16.2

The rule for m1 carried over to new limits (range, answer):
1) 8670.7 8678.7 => 17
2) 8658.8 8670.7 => 14.8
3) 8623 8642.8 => 17.8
